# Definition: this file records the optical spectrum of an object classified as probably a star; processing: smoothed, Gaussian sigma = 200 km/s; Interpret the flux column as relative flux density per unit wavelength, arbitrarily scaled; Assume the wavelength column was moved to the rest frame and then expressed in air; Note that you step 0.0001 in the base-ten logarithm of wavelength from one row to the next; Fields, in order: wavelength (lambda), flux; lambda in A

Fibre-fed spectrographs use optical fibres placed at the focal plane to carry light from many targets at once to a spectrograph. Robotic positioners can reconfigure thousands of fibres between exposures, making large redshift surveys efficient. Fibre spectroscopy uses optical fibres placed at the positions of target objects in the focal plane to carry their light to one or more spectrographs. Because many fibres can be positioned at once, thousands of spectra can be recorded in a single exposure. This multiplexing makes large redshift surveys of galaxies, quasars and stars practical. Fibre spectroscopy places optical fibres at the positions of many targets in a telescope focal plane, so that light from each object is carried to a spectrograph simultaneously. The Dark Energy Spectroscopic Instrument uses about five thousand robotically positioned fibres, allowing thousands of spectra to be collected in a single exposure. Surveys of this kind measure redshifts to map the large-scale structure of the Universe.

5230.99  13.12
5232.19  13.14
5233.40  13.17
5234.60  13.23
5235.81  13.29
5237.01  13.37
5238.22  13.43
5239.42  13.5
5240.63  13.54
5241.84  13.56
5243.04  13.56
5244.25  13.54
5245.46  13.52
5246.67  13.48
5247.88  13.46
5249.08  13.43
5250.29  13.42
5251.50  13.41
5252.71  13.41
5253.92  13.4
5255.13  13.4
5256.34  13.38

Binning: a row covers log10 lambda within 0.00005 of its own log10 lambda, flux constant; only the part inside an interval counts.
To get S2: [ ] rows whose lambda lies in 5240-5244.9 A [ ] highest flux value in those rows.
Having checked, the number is 13.56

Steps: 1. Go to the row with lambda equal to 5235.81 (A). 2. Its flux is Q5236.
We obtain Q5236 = 13.29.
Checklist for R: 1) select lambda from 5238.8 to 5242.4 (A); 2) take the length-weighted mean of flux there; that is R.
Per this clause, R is 13.5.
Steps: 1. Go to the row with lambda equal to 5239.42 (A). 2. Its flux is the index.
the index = 13.5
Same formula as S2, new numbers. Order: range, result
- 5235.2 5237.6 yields 13.37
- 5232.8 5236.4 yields 13.29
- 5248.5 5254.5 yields 13.43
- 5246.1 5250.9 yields 13.48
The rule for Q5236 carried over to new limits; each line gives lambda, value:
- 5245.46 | 13.52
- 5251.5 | 13.41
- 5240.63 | 13.54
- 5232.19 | 13.14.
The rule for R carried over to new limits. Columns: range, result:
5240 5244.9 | 13.5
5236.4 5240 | 13.5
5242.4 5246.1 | 13.5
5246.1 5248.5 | 13.5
